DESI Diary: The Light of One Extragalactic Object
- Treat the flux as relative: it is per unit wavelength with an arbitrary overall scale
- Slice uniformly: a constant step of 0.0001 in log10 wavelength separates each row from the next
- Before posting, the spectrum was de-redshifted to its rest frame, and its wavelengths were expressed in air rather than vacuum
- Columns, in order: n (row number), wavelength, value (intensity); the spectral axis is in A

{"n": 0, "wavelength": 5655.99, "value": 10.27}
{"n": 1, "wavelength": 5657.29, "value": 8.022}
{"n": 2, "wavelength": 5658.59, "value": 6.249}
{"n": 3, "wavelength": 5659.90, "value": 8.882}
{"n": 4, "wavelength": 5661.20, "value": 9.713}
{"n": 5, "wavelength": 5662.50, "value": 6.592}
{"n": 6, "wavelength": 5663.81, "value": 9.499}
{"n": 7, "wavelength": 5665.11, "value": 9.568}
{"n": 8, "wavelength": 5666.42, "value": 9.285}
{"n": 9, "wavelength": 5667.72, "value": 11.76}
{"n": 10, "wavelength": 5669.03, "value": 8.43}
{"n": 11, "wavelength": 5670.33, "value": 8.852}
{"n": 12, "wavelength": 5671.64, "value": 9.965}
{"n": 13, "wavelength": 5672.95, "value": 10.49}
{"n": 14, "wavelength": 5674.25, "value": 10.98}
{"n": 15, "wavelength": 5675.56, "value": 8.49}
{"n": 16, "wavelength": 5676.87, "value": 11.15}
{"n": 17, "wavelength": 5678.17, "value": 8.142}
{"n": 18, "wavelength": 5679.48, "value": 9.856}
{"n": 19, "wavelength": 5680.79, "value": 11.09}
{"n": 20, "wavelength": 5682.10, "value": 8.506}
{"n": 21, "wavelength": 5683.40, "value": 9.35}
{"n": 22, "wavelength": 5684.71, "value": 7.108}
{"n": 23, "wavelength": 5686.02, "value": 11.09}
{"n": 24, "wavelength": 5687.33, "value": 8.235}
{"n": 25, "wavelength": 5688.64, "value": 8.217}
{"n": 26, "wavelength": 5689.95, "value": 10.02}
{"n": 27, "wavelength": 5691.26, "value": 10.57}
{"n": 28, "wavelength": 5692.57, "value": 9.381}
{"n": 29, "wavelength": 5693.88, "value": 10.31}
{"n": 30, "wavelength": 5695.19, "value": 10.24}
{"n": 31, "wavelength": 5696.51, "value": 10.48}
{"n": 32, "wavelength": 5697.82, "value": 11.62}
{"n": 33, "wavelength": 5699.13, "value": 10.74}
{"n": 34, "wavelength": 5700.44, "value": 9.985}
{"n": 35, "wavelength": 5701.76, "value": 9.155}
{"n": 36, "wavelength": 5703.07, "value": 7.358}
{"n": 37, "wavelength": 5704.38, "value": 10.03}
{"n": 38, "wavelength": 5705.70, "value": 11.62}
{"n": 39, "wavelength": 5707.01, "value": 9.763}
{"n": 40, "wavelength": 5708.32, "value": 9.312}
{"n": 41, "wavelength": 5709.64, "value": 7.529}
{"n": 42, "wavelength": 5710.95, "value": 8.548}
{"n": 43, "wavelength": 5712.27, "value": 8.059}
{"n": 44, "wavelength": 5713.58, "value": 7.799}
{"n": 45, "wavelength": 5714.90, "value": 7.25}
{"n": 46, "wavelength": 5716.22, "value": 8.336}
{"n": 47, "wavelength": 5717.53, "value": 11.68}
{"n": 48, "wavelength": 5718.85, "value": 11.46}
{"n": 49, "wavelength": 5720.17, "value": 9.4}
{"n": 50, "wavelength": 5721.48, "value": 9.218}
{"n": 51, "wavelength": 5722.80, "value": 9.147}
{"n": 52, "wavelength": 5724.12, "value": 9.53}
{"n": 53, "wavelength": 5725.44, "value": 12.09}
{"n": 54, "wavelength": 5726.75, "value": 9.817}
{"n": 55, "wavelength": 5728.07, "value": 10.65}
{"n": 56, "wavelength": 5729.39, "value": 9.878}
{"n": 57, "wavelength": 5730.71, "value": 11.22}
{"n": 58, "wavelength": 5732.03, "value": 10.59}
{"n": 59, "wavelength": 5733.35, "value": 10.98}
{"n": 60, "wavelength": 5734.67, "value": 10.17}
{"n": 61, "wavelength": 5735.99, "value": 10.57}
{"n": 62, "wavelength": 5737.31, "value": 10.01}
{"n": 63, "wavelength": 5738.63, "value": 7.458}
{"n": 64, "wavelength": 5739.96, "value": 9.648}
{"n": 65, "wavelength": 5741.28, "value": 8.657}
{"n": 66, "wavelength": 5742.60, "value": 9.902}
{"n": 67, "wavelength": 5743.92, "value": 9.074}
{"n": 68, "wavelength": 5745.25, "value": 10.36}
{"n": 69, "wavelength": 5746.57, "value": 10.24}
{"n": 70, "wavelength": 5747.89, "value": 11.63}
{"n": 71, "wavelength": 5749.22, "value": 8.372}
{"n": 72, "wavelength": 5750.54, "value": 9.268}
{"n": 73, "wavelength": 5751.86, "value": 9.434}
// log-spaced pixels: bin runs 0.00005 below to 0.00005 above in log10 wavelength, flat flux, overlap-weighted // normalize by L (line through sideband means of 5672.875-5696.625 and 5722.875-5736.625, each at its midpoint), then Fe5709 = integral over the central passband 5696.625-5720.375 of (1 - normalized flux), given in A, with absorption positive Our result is 1.5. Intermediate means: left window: 9.63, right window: 10.5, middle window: 9.45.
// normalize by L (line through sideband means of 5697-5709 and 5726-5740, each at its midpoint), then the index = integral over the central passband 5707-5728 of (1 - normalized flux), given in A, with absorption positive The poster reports 1.5 A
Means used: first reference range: 9.96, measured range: 9.33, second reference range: 10.1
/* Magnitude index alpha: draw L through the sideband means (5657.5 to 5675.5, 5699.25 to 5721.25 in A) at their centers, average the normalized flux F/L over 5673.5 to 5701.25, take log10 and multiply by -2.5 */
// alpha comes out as -0.07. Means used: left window 9.19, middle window 9.79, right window 9.24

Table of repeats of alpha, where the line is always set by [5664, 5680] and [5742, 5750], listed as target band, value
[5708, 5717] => 0.208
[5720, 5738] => -0.041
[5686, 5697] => 0.004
